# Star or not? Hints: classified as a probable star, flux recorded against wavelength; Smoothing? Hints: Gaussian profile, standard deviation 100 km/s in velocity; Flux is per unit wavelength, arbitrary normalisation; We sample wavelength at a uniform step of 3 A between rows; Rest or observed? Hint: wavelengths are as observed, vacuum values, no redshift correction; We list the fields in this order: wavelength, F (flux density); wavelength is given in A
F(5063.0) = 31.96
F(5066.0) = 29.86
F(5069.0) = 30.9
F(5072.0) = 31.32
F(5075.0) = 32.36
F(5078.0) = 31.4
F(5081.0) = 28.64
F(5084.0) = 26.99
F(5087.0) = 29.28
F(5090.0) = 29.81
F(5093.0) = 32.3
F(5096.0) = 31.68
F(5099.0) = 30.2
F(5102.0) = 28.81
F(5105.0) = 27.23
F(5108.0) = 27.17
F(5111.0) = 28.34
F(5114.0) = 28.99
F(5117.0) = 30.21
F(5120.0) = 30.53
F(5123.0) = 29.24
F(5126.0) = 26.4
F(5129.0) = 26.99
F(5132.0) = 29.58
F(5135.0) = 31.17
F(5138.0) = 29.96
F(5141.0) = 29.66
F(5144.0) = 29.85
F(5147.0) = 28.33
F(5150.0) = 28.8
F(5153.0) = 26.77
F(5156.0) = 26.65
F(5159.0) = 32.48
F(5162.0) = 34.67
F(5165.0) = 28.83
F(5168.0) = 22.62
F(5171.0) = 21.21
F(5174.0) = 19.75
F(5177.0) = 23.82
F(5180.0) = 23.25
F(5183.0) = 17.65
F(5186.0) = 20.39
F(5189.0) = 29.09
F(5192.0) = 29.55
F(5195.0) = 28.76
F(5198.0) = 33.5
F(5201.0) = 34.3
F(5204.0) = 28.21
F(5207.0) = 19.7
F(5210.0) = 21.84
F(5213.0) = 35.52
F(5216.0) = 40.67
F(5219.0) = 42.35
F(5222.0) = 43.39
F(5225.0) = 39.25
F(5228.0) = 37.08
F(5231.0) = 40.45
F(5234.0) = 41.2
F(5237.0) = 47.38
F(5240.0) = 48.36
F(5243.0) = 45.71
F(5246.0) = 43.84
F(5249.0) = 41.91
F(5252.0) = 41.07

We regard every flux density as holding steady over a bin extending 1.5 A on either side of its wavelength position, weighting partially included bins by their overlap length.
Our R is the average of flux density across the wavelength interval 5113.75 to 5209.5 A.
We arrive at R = 27.4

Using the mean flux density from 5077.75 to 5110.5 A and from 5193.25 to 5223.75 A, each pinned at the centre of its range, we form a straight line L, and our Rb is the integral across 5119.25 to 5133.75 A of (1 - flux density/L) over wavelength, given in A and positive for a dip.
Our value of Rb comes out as 0.9 A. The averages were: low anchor 29.3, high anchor 32.8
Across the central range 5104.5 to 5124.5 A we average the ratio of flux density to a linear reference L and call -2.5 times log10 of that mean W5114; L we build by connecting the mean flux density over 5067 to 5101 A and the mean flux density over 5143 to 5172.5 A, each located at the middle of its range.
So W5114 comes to 0.019 mag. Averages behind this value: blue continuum 30.4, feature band 28.9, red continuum 28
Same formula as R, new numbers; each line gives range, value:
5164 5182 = 22.9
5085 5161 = 29.2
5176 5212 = 26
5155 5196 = 25.6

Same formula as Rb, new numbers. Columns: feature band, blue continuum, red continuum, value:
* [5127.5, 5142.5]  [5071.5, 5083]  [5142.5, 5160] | -0.2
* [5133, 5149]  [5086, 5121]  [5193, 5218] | 0.1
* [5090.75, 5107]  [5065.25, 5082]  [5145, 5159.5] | 0.1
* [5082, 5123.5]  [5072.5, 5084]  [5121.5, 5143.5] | 0.6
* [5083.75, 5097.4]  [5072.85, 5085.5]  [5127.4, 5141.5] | -0.2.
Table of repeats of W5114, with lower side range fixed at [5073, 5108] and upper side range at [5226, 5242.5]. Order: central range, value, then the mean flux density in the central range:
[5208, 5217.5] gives 0.270 mag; 32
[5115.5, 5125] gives 0.094 mag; 29.8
